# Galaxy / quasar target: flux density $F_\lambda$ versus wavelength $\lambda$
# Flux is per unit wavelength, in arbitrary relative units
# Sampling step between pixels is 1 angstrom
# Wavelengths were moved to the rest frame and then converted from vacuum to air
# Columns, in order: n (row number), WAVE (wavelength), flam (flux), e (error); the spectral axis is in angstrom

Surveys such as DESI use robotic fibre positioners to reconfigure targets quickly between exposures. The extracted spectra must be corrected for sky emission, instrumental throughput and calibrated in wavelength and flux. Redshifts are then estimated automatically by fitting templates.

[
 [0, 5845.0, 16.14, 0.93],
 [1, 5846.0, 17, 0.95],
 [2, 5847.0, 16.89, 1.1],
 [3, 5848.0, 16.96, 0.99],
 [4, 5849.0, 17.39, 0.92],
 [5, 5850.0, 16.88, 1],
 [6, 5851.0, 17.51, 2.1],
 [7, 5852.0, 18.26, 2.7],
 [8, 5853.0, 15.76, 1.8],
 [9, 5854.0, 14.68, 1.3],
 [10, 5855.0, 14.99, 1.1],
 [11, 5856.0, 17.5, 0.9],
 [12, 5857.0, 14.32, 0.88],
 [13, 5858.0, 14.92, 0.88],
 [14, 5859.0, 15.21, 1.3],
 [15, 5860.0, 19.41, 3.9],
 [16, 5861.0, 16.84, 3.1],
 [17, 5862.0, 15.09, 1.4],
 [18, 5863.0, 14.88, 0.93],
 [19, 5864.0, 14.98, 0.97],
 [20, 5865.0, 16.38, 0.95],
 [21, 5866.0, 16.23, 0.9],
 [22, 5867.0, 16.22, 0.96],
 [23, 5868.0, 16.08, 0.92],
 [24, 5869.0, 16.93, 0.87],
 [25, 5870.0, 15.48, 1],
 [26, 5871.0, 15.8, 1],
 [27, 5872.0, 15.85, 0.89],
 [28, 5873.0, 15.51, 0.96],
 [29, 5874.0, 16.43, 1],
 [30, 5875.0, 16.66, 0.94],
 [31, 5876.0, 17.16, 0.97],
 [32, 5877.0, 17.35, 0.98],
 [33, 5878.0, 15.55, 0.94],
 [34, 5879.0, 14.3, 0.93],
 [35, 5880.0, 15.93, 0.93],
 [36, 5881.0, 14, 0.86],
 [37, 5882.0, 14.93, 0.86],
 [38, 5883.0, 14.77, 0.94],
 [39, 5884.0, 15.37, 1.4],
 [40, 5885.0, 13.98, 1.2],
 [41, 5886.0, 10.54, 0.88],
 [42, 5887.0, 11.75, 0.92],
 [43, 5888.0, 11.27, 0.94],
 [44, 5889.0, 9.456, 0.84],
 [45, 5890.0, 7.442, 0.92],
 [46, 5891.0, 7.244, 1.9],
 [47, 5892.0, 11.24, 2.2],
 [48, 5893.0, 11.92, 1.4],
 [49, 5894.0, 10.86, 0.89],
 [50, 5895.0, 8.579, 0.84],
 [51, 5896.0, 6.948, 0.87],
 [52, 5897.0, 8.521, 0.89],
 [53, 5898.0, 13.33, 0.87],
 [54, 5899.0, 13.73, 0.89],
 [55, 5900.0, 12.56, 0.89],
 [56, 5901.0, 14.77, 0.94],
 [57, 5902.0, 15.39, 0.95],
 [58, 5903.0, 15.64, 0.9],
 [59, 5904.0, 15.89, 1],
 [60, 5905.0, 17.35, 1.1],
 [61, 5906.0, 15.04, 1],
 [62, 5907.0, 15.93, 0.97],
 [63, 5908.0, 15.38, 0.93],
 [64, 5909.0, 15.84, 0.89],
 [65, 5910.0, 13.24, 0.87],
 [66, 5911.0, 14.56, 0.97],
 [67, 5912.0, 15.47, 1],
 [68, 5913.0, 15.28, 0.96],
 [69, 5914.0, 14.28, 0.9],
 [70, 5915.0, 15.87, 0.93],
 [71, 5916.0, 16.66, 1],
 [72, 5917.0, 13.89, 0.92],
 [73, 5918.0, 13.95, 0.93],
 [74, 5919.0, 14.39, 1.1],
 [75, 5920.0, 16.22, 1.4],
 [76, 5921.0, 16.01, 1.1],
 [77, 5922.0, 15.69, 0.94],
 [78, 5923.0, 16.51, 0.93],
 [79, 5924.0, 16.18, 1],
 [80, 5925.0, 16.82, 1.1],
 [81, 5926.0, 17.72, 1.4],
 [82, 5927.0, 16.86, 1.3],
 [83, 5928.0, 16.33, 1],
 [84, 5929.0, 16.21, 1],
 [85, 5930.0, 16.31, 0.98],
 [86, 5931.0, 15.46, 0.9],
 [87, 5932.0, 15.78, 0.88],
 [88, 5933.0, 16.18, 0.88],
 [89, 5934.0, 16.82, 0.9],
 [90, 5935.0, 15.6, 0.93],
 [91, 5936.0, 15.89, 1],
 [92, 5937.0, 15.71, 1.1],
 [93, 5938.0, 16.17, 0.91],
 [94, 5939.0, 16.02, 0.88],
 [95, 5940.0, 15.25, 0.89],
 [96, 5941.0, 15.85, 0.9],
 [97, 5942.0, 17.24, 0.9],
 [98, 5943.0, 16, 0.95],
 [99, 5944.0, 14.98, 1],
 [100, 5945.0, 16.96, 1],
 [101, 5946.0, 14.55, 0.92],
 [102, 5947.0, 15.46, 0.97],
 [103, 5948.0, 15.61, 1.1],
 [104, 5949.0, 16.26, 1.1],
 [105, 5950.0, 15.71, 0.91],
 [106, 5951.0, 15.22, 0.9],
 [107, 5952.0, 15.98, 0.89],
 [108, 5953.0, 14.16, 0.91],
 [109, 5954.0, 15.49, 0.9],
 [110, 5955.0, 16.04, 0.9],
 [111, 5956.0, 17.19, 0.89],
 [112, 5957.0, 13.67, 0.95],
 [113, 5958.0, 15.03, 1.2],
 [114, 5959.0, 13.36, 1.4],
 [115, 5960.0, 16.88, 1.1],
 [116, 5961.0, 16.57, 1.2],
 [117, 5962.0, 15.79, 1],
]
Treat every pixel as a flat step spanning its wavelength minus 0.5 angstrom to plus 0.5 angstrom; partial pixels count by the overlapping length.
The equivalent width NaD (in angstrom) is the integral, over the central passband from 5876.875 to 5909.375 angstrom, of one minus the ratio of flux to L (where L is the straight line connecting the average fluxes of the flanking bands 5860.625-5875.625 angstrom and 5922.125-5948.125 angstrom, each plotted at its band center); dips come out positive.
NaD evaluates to 6.0 angstrom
